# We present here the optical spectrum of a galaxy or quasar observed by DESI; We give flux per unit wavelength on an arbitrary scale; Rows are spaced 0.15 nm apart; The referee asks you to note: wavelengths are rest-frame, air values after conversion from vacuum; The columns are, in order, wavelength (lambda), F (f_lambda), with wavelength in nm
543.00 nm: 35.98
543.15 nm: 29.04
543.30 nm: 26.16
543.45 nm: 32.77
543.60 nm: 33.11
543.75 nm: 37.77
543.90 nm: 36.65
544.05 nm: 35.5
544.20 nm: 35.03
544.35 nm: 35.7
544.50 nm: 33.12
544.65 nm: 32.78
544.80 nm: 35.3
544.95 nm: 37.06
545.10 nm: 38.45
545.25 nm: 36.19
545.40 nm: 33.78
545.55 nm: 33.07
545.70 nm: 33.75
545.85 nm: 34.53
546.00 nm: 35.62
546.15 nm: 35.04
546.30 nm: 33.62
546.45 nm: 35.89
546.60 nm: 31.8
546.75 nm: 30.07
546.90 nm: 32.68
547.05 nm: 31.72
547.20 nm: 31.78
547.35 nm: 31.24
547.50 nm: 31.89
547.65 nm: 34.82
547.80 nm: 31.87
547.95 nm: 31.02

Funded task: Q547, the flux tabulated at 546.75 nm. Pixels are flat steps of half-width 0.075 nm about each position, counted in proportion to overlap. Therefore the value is 30.07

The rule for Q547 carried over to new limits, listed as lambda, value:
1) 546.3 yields 33.62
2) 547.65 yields 34.82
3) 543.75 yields 37.77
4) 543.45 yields 32.77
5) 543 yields 35.98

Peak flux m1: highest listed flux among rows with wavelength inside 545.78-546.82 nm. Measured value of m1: 35.89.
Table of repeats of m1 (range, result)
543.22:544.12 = 37.77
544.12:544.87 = 35.7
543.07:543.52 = 32.77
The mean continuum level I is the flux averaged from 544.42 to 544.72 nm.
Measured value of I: 33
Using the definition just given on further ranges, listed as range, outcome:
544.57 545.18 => 35.9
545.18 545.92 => 34.2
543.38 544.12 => 35.2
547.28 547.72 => 32.6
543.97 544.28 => 35.3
